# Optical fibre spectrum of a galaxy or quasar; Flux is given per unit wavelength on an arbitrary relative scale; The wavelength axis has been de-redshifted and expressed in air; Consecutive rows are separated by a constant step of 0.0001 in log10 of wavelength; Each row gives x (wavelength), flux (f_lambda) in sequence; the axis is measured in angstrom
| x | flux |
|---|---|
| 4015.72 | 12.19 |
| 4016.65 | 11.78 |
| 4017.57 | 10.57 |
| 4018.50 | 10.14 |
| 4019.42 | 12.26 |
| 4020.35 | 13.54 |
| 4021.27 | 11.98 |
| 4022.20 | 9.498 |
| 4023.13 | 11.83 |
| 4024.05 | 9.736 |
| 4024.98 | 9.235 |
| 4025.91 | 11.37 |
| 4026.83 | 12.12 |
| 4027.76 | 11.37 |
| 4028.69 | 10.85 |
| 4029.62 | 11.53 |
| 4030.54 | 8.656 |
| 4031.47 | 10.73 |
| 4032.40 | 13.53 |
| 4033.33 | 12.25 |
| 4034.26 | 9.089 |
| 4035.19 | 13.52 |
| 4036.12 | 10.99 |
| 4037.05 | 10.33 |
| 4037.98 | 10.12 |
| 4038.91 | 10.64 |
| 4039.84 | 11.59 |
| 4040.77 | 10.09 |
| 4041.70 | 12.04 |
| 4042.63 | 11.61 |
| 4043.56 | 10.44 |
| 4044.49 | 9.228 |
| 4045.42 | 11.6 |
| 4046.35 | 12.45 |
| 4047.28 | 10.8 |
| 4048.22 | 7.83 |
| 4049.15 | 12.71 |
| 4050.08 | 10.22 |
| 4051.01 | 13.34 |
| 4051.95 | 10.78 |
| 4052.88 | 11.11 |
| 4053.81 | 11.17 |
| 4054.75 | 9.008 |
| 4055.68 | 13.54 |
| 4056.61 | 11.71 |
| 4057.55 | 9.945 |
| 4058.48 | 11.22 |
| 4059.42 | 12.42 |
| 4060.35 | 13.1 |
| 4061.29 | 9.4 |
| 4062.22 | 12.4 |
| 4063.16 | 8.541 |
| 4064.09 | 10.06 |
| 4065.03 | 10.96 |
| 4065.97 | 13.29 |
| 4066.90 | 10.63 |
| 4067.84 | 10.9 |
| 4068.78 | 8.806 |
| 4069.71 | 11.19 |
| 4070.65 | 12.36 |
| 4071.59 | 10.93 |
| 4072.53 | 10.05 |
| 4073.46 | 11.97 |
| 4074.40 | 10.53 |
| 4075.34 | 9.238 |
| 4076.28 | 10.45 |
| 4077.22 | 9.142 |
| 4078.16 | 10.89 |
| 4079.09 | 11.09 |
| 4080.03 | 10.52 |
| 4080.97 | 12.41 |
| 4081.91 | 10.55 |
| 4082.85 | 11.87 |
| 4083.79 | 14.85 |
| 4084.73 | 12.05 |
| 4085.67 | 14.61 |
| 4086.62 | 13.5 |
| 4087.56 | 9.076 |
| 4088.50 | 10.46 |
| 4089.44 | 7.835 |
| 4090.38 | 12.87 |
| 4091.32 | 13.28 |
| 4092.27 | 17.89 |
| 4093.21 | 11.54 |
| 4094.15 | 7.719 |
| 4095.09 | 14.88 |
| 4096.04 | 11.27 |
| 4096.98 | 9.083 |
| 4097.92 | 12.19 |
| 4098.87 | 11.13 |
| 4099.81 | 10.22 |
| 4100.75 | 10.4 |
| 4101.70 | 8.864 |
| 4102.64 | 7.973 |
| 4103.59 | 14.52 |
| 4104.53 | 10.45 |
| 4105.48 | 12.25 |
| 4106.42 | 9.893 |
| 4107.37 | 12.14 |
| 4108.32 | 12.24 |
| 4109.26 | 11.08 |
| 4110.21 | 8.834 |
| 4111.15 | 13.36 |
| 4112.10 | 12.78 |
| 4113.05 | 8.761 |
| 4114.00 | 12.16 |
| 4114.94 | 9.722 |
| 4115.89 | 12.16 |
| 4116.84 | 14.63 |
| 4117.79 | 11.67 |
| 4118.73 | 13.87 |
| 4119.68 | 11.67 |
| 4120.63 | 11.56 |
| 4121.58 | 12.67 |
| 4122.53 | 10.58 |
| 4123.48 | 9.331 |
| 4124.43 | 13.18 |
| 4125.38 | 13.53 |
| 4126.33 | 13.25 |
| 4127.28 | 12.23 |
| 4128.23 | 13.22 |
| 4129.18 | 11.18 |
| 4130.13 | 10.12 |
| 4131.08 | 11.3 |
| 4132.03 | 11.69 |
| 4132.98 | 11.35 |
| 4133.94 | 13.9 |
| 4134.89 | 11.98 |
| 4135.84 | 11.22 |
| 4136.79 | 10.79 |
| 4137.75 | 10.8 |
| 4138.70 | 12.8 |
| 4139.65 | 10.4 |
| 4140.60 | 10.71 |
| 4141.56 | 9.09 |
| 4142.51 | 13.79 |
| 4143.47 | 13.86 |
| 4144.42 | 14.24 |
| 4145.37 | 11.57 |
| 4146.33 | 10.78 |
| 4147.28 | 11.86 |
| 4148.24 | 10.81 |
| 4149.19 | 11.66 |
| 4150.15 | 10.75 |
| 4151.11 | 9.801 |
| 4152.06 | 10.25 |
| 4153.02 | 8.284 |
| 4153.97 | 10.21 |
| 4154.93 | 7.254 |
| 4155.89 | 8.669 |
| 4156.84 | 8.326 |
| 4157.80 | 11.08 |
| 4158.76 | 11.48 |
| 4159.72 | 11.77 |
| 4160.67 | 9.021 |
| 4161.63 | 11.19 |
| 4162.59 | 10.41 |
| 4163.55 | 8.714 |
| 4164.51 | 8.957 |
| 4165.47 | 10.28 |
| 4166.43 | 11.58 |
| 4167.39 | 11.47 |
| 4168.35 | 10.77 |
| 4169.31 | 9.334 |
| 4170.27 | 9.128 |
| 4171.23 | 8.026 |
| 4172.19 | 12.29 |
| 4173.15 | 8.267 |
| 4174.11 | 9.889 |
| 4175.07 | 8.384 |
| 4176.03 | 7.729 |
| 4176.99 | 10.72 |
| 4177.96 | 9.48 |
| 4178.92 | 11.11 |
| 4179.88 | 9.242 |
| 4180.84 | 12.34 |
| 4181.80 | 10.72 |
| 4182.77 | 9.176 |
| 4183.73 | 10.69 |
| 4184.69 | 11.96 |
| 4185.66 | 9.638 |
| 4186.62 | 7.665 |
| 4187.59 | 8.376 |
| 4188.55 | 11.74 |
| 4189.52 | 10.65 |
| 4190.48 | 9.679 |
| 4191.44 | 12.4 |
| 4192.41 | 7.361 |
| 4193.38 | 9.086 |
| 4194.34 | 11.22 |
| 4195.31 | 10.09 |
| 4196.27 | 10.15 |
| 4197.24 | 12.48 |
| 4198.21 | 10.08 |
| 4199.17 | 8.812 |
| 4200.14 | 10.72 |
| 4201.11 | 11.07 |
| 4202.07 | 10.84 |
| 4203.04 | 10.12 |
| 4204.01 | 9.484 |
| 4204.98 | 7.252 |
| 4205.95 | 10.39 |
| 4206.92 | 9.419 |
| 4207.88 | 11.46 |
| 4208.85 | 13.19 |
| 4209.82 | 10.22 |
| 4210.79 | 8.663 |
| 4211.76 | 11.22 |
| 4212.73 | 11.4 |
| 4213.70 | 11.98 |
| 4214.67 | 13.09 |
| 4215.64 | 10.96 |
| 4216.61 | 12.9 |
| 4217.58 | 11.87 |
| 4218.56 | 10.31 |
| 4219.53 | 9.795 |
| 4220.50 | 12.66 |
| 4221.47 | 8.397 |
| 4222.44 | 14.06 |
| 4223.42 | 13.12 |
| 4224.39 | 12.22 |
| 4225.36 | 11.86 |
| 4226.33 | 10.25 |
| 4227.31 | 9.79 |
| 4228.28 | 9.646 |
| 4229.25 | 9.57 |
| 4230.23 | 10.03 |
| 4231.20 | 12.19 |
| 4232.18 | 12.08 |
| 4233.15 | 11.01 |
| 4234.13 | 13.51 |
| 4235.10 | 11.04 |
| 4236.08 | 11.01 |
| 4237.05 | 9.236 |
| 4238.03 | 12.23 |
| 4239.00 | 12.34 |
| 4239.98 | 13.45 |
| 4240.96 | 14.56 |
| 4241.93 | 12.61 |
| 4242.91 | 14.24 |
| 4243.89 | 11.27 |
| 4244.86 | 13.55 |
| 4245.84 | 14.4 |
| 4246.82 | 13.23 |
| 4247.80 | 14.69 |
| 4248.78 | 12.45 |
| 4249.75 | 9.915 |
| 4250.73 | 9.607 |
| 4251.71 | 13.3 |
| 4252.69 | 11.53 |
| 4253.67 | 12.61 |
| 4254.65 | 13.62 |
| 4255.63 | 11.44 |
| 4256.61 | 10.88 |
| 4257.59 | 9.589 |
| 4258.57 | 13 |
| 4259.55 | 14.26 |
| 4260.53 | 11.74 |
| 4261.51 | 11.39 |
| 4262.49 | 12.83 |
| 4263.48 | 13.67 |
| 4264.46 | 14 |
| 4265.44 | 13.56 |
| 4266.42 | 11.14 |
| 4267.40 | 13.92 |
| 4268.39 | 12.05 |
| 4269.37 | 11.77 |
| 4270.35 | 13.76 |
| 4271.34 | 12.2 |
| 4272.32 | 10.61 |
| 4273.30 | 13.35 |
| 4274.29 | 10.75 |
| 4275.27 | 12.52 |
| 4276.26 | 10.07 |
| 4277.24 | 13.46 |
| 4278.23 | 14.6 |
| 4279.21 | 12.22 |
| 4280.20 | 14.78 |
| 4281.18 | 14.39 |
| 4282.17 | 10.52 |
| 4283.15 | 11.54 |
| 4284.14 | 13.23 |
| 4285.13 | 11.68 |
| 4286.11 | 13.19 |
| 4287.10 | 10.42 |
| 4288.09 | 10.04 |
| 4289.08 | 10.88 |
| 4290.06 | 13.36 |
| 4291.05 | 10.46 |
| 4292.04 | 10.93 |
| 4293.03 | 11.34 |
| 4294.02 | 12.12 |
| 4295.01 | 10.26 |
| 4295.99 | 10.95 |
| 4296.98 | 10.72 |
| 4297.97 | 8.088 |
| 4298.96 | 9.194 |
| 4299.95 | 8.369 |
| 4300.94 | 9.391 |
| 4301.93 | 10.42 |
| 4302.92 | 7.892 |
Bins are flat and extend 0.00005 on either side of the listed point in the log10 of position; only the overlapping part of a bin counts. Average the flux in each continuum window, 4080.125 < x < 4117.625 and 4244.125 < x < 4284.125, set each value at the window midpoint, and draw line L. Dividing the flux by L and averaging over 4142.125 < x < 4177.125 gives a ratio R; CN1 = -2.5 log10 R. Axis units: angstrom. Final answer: 0.15 mag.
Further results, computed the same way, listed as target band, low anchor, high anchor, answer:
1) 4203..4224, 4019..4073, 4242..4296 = 0.09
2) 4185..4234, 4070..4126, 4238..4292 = 0.14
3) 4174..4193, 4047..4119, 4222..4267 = 0.19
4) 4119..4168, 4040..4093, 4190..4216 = -0.03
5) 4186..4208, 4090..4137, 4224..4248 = 0.19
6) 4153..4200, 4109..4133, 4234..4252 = 0.21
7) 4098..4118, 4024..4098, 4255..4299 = 0.01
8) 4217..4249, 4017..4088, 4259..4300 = -0.01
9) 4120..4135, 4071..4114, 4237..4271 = -0.03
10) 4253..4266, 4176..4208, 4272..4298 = -0.10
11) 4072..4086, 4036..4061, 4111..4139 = 0.01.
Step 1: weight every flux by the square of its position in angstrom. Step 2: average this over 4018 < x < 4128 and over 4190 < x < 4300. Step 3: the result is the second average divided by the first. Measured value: 1.11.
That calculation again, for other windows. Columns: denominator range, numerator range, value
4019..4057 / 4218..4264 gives 1.18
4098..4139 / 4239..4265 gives 1.16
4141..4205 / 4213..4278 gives 1.22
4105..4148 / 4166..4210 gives 0.89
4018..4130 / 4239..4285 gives 1.21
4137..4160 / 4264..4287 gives 1.23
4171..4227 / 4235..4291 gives 1.21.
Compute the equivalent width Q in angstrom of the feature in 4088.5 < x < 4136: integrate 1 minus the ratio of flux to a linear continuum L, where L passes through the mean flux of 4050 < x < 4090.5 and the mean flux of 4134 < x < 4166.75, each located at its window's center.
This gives -3.0 angstrom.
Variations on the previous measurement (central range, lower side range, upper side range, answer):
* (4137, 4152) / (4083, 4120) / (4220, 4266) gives 0.4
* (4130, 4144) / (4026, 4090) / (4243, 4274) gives 0.0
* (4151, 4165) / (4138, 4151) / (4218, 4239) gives 2.3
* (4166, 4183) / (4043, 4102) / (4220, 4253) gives 2.4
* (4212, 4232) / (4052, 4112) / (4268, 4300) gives 0.4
